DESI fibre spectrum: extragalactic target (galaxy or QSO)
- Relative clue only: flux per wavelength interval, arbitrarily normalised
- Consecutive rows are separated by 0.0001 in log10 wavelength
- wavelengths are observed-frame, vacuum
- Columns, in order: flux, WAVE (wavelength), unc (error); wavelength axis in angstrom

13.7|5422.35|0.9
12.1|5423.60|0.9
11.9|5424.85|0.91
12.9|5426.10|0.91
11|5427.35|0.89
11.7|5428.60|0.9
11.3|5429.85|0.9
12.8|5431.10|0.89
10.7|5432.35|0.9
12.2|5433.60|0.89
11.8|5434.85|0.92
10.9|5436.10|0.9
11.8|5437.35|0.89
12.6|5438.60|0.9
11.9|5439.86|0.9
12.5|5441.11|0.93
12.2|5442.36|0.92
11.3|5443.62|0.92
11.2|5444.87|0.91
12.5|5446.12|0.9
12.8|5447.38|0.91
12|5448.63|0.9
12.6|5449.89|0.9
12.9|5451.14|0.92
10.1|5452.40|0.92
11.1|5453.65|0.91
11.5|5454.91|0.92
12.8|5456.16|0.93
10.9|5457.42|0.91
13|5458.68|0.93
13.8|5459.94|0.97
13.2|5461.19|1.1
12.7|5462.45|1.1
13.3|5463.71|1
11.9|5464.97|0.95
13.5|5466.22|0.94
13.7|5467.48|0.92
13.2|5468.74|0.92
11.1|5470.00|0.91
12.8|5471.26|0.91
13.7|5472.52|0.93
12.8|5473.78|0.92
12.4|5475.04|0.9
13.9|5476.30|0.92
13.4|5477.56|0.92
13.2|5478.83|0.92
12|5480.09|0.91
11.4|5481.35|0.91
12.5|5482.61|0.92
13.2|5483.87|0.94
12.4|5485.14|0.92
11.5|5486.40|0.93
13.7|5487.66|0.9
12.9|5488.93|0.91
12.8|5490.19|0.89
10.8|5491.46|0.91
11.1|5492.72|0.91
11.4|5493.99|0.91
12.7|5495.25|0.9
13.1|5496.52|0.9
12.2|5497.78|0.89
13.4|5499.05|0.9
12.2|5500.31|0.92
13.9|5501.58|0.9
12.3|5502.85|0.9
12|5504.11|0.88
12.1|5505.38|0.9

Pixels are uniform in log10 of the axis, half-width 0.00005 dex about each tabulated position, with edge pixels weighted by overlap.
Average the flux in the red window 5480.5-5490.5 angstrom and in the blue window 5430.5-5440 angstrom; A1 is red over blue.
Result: 1.06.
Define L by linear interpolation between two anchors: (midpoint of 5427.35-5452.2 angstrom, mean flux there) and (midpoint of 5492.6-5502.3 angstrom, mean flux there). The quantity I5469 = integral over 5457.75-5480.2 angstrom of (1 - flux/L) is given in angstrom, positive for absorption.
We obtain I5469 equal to -1.3 angstrom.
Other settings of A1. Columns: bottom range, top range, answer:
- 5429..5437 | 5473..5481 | 1.11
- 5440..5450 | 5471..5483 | 1.06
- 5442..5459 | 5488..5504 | 1.04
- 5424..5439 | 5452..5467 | 1.05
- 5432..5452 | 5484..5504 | 1.04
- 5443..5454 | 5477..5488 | 1.06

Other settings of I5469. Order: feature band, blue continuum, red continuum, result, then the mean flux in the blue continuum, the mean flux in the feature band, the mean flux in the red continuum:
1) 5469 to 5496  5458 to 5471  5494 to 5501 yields 0.6 angstrom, 12.9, 12.5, 12.6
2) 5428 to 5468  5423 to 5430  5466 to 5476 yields 0.7 angstrom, 11.8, 12.2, 12.9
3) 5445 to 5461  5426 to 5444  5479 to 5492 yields -0.2 angstrom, 11.8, 12.2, 12.4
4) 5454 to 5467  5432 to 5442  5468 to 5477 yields -0.1 angstrom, 11.8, 12.6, 12.9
